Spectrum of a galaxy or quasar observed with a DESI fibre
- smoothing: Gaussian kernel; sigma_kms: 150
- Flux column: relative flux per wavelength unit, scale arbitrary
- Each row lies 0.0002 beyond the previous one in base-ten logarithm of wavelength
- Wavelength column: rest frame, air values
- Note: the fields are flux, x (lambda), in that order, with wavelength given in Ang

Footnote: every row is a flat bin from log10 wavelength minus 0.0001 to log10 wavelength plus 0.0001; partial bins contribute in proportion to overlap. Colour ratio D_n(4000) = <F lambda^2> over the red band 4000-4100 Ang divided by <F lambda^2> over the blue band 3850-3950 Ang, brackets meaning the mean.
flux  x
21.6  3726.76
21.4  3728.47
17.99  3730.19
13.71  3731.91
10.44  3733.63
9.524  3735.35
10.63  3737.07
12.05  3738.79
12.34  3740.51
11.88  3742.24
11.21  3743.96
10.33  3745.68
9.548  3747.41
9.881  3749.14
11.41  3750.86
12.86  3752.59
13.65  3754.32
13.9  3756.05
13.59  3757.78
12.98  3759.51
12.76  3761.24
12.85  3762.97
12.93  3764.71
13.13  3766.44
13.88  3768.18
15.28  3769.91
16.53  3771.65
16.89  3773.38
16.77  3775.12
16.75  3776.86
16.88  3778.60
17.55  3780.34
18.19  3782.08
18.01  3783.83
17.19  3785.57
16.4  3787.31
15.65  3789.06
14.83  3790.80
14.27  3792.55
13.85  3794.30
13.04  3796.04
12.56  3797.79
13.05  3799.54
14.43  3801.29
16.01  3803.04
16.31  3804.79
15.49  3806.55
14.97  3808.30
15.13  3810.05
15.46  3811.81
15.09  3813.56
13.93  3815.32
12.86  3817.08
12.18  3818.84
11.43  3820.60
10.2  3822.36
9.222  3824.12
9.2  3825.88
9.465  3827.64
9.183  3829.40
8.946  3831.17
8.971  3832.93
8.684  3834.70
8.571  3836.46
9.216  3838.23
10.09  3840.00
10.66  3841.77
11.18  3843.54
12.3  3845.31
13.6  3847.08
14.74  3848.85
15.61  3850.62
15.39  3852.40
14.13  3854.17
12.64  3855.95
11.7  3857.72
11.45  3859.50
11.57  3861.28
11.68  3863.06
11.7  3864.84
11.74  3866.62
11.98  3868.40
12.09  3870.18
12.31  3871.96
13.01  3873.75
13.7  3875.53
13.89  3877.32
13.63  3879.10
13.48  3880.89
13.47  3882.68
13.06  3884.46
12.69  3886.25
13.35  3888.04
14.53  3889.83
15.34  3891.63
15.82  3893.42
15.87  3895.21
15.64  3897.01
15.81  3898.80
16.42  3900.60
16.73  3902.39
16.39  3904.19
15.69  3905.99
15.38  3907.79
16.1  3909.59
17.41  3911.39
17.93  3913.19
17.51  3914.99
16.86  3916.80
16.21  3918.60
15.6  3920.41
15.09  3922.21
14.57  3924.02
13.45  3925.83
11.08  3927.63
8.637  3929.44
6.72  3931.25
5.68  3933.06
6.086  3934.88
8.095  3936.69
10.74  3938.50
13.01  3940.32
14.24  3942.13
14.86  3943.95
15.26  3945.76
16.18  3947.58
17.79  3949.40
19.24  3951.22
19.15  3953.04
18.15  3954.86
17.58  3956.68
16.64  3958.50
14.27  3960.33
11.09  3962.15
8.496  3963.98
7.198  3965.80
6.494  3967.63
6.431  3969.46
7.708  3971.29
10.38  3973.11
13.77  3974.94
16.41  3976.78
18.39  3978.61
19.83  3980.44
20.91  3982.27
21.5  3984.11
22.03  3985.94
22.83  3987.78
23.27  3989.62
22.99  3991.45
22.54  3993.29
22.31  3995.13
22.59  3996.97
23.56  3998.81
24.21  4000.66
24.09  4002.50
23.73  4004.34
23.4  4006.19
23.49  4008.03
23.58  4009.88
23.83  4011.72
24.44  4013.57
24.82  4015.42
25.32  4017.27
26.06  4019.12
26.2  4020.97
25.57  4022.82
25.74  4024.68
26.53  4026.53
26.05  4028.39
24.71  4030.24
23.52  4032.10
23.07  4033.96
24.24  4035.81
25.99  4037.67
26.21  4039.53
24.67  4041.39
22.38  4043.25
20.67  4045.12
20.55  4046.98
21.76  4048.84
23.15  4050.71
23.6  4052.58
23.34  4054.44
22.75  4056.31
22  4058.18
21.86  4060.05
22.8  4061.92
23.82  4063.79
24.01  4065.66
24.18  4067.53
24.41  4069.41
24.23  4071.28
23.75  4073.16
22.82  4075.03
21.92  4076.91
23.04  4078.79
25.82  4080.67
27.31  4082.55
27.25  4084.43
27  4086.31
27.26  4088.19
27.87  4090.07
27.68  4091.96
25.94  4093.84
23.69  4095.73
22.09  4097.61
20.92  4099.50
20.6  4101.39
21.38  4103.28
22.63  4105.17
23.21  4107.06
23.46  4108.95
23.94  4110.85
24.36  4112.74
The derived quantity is 1.9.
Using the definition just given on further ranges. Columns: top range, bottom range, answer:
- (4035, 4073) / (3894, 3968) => 1.76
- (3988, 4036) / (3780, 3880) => 2.05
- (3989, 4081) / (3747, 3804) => 1.87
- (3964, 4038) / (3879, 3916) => 1.45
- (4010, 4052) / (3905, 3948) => 1.91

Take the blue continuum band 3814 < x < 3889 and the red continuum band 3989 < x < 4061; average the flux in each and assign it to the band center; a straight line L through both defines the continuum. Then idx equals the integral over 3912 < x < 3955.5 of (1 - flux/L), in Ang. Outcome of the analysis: 9.2 Ang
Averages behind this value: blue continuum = 11.9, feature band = 13.8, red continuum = 23.8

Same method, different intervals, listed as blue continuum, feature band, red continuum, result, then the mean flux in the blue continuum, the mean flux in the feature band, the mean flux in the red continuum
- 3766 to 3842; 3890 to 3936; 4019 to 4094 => 9.75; 13.6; 14.3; 24.4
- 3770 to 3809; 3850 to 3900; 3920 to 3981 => 2.38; 15.7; 13.5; 12.8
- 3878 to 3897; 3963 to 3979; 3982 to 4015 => 8.14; 14.2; 10.3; 23.1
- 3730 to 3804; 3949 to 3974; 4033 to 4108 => 9.13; 13.9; 12.8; 23.8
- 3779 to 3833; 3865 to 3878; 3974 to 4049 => 3.21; 13.7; 12.6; 23.1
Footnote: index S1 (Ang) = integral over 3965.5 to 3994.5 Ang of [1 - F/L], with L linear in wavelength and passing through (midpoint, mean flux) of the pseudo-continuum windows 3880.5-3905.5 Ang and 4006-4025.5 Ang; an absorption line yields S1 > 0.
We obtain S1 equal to 7.2 Ang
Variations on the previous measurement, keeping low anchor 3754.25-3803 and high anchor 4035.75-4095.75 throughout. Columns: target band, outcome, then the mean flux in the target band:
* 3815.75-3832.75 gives 6.29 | 10.3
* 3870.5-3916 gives 9.01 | 15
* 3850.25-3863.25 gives 3.33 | 13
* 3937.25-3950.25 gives 3.77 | 14.4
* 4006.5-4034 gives -2.61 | 24.9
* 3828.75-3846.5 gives 7.38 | 9.85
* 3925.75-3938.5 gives 7.38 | 8.38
